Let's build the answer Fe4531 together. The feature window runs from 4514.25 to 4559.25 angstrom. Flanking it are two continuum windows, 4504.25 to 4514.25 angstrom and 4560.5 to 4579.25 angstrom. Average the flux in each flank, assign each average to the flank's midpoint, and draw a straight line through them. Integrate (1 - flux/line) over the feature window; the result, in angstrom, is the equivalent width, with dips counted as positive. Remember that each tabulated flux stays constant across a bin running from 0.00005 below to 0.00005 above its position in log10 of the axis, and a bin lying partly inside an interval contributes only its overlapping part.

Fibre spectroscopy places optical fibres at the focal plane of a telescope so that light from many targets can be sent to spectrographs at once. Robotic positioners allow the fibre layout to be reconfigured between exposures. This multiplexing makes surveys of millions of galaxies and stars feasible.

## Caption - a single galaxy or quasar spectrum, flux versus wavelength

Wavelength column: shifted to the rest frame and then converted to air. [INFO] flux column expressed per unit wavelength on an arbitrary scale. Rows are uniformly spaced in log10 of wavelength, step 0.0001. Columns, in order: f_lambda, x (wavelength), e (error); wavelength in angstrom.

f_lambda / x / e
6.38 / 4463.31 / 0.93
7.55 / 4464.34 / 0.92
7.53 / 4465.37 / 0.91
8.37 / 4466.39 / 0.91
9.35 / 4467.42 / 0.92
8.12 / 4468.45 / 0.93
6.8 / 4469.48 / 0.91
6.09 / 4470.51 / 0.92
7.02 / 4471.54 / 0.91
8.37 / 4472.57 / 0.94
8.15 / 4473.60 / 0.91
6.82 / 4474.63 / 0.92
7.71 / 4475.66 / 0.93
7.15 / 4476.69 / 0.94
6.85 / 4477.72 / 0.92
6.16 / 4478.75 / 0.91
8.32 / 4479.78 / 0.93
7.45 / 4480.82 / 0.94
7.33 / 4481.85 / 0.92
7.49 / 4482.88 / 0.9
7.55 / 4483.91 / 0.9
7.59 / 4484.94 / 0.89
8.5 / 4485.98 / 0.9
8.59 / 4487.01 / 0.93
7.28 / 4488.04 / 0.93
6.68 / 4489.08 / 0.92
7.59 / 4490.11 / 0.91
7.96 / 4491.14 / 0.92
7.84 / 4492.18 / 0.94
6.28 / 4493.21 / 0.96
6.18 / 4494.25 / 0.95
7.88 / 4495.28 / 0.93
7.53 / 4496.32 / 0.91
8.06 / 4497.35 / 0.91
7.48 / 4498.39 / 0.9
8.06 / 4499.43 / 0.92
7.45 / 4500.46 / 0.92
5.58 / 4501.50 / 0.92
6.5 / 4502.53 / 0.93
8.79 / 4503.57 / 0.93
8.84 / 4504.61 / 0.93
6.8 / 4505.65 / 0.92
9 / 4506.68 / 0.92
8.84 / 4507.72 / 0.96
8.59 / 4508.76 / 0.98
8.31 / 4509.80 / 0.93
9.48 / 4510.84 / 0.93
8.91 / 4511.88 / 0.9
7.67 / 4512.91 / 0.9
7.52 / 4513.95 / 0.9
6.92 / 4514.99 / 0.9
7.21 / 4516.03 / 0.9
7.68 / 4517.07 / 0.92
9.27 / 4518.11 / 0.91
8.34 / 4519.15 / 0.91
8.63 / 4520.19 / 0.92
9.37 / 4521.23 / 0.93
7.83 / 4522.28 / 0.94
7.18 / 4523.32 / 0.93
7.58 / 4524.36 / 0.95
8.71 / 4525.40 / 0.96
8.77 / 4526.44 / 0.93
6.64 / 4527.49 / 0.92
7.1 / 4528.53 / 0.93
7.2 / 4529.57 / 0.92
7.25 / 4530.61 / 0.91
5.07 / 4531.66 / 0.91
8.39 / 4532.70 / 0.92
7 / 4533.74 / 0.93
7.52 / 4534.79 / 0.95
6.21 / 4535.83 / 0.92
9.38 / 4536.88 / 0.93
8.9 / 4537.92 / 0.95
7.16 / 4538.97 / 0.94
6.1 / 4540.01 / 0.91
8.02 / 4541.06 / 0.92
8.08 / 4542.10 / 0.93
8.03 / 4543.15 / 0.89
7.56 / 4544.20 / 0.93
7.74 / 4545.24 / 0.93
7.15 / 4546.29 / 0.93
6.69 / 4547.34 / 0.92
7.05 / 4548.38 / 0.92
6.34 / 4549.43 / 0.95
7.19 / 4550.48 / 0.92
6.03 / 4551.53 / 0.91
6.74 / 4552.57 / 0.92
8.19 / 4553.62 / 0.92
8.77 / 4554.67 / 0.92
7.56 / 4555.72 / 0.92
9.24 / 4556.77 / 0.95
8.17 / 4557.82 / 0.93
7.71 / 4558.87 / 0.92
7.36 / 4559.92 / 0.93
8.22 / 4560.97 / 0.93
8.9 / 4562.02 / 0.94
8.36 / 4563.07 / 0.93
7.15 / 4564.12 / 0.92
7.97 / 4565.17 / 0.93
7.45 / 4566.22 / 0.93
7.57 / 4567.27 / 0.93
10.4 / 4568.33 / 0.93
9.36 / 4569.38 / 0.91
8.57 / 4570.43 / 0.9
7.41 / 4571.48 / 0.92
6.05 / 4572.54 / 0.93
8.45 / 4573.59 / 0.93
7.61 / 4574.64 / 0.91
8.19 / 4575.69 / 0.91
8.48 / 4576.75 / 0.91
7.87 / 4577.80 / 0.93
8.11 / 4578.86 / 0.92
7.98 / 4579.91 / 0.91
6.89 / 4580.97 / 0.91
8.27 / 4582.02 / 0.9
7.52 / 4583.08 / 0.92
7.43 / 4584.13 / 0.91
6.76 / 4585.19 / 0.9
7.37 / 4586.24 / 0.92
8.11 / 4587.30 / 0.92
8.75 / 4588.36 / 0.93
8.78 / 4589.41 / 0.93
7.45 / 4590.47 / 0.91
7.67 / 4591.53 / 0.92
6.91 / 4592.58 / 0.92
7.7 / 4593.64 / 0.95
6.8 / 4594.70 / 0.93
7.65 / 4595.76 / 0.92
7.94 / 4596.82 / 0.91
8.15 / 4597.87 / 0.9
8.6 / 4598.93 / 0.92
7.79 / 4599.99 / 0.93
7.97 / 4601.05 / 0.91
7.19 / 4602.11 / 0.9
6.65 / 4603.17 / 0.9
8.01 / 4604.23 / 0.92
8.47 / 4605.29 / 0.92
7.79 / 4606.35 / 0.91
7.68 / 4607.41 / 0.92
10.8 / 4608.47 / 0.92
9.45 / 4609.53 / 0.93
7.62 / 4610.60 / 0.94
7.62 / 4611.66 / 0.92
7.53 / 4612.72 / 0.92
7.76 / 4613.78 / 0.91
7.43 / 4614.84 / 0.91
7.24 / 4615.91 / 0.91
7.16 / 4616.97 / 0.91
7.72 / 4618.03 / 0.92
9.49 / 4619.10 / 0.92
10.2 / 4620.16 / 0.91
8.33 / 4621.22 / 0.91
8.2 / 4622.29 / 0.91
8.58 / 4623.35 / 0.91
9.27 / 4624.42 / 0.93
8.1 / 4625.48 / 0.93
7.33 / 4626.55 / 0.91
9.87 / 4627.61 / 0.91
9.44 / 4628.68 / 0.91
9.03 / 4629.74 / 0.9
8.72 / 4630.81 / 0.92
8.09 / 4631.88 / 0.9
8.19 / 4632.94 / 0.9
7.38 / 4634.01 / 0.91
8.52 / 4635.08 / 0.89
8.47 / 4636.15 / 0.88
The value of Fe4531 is 3.6 angstrom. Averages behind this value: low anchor 8.41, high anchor 8.12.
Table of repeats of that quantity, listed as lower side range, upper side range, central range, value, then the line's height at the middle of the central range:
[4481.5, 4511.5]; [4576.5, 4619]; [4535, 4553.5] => 1.1 angstrom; 7.78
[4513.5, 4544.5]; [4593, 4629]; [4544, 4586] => 0.7 angstrom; 7.89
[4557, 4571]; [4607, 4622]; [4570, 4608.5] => 2.3 angstrom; 8.28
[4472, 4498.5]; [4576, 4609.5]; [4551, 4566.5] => -0.2 angstrom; 7.76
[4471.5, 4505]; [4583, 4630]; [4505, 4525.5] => -1.5 angstrom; 7.62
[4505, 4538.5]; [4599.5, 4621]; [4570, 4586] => 0.7 angstrom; 8.02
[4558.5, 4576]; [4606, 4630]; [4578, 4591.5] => 0.6 angstrom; 8.18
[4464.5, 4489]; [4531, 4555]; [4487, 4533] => -1.7 angstrom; 7.46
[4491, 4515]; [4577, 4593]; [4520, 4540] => 0.4 angstrom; 7.77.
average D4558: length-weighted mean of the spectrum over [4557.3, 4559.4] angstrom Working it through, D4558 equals 7.94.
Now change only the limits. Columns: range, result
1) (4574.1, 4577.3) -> 8.1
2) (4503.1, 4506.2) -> 8.15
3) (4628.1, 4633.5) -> 8.69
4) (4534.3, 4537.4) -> 7.71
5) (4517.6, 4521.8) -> 8.88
